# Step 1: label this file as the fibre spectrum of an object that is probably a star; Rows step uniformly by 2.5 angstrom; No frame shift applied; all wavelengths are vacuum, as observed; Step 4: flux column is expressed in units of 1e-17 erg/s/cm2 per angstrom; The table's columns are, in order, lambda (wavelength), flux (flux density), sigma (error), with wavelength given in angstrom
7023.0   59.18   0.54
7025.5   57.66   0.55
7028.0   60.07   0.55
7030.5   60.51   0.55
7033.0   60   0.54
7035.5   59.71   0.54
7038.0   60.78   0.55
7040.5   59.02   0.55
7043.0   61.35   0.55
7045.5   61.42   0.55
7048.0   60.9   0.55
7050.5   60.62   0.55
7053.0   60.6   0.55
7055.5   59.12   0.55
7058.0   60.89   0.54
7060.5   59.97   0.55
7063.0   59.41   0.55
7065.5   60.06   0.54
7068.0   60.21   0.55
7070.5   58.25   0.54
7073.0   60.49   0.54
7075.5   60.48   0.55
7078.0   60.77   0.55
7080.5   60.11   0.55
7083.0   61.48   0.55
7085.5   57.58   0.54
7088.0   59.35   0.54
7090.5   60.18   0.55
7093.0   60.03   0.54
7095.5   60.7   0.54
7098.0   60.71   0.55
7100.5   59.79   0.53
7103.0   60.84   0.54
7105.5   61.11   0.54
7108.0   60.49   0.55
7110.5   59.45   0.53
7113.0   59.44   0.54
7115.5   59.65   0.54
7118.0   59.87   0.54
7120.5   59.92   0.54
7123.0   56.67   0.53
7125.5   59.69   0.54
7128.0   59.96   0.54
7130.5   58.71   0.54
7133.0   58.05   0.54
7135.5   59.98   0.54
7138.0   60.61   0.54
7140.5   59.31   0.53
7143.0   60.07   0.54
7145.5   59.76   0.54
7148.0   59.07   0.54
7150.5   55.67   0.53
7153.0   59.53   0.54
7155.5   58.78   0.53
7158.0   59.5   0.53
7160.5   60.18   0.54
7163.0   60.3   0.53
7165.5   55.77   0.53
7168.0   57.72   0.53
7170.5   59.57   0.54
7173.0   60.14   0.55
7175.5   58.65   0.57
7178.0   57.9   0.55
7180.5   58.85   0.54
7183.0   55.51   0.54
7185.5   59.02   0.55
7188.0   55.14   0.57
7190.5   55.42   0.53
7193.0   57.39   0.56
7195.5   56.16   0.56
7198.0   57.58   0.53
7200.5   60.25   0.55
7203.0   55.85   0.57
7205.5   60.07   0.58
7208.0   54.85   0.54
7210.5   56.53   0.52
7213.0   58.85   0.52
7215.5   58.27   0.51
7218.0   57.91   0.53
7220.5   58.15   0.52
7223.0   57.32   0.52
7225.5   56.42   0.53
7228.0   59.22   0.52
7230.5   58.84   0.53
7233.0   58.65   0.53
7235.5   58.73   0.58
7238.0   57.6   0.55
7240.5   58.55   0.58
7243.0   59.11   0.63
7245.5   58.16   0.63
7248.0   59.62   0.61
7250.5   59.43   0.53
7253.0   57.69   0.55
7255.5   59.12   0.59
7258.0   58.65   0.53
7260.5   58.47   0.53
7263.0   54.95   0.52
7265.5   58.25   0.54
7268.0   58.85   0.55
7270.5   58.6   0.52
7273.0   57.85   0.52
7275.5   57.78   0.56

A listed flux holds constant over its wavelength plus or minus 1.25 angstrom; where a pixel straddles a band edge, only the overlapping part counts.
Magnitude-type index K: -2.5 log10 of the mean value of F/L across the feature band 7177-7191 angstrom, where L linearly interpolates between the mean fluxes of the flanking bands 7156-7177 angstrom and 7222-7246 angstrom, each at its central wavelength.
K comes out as 0.03 mag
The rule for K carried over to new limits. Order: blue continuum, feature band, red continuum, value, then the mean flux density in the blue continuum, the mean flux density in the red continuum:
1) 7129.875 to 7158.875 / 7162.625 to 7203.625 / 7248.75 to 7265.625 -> 0.02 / 59.1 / 58.1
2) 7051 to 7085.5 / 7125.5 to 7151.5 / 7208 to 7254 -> 0.00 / 60.1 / 58.2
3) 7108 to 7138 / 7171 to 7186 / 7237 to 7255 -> 0.01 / 59.3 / 58.6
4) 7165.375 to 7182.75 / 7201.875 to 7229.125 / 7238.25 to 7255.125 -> 0.02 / 58.4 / 58.7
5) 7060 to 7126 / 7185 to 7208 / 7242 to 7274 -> 0.03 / 59.9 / 58.4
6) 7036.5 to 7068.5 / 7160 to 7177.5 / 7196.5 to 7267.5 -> 0.00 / 60.3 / 58.1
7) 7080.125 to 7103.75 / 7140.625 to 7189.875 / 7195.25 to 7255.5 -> 0.01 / 60.1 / 58.1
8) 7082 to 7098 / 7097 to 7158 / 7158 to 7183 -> 0.00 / 59.9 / 58.7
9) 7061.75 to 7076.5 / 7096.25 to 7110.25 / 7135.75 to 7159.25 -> -0.02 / 59.8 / 59.2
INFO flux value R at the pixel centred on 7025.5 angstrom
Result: 57.66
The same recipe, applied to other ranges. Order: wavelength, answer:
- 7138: 60.61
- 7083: 61.48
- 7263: 54.95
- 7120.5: 59.92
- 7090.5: 60.18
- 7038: 60.78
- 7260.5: 58.47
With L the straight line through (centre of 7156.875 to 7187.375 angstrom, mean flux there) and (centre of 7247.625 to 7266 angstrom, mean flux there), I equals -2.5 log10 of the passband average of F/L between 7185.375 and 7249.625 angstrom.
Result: 0.01 mag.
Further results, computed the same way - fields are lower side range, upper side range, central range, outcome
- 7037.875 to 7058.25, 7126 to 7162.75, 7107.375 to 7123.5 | 0.00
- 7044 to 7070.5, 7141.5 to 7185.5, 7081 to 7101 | 0.00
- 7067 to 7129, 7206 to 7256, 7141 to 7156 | 0.01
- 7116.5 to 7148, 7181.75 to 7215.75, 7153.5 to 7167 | -0.01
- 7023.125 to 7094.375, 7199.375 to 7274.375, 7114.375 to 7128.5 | 0.00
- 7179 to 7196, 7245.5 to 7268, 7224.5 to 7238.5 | -0.01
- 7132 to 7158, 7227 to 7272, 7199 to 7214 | 0.02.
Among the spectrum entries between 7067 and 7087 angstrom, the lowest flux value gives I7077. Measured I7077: 57.58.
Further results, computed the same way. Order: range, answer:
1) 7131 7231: 54.85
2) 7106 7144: 56.67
